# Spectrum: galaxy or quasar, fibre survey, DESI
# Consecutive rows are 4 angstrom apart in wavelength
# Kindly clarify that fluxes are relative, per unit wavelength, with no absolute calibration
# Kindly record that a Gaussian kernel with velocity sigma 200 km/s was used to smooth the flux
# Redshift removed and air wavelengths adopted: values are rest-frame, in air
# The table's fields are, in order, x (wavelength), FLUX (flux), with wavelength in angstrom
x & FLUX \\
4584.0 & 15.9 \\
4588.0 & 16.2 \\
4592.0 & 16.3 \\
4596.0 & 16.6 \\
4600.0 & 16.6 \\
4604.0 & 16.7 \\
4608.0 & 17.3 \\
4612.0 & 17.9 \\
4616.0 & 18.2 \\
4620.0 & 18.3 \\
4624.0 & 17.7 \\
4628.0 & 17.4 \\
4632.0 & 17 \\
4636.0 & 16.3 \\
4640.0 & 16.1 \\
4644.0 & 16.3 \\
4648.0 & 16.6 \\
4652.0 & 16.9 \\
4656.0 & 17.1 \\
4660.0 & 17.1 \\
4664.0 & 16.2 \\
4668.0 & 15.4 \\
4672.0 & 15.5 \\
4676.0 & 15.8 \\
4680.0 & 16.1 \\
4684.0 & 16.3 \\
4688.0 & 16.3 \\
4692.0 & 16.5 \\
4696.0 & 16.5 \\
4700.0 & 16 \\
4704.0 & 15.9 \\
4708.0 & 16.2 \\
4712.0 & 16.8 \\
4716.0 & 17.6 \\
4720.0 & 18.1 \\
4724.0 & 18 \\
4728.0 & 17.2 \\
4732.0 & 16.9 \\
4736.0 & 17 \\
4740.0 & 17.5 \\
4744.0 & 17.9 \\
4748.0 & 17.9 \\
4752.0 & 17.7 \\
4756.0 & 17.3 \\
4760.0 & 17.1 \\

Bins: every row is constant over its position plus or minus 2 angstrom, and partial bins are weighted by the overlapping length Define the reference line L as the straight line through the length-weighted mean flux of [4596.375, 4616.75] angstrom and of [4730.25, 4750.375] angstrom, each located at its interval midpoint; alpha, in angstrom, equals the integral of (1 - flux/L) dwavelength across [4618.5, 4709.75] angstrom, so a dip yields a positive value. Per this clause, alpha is 4.4 angstrom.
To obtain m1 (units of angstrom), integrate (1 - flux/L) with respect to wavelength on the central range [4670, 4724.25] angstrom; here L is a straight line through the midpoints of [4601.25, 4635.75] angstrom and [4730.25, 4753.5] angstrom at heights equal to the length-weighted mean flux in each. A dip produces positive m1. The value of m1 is 3.1 angstrom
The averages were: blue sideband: 17.5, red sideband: 17.5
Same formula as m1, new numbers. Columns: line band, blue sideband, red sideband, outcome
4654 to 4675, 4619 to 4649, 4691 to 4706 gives 0.44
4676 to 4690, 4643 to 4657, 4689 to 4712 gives 0.22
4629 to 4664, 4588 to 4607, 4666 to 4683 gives -1.39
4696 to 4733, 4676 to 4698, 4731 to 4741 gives -0.40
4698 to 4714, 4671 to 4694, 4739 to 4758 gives 0.42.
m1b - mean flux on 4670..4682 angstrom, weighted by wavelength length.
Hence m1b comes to 15.8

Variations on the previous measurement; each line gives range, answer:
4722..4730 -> 17.6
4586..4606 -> 16.5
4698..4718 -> 16.5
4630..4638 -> 16.6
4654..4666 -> 16.8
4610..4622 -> 18.1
